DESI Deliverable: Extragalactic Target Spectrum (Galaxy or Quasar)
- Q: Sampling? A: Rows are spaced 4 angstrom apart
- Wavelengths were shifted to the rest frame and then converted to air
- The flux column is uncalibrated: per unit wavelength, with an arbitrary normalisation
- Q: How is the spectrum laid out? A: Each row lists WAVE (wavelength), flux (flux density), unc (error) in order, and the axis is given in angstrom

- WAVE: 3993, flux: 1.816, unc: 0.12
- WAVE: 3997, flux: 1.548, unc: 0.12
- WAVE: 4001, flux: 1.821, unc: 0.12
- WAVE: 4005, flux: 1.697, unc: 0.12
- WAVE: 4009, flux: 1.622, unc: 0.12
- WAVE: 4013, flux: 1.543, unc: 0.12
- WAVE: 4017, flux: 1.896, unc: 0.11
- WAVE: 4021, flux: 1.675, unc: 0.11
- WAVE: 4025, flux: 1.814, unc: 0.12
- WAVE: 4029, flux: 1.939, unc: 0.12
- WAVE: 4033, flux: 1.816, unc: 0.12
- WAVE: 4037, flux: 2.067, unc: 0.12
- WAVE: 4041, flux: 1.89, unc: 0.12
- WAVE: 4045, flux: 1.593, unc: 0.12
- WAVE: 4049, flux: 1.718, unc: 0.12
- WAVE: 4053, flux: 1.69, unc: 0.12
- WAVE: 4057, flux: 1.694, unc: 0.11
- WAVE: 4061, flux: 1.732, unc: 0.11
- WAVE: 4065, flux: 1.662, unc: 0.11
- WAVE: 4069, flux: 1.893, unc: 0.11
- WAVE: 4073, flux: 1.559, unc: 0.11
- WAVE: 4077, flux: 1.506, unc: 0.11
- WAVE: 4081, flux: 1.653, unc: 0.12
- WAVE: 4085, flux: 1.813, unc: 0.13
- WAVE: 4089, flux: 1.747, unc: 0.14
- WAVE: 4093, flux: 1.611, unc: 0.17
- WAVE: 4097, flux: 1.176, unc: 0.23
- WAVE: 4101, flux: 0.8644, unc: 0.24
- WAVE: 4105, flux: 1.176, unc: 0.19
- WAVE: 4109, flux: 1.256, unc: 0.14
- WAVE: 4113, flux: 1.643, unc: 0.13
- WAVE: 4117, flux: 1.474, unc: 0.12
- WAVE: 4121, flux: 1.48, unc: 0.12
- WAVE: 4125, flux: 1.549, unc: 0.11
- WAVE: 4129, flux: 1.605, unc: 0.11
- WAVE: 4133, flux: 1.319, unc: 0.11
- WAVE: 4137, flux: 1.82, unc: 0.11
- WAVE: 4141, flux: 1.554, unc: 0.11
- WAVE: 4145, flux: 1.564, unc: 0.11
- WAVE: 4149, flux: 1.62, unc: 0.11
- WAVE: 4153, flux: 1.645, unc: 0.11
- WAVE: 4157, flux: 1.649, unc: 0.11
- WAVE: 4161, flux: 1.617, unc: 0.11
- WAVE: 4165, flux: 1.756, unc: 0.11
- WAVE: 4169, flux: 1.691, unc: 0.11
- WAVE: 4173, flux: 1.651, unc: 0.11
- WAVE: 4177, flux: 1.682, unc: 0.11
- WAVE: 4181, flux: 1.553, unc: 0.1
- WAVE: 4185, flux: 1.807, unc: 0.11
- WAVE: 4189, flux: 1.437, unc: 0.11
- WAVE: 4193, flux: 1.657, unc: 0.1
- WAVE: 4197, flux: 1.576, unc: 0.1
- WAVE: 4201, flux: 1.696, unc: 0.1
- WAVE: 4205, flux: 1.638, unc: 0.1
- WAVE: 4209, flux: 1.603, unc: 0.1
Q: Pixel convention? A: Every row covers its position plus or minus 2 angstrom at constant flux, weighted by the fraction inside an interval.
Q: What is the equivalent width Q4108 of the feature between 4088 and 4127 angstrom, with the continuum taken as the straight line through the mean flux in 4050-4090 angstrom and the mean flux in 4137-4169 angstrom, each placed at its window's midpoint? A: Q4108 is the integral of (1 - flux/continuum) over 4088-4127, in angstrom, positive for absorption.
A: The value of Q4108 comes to 6.6 angstrom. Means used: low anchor 1.69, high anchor 1.65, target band 1.39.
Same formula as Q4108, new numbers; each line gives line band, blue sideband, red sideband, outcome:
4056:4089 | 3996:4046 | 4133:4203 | 0.6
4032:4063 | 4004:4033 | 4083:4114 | -2.9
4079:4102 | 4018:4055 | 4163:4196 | 3.2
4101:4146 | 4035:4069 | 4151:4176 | 6.3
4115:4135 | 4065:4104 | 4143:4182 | 1.3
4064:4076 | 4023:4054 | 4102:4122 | -0.5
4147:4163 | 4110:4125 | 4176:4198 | -0.6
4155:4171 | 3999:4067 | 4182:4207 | -0.2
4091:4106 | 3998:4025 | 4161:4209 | 4.2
